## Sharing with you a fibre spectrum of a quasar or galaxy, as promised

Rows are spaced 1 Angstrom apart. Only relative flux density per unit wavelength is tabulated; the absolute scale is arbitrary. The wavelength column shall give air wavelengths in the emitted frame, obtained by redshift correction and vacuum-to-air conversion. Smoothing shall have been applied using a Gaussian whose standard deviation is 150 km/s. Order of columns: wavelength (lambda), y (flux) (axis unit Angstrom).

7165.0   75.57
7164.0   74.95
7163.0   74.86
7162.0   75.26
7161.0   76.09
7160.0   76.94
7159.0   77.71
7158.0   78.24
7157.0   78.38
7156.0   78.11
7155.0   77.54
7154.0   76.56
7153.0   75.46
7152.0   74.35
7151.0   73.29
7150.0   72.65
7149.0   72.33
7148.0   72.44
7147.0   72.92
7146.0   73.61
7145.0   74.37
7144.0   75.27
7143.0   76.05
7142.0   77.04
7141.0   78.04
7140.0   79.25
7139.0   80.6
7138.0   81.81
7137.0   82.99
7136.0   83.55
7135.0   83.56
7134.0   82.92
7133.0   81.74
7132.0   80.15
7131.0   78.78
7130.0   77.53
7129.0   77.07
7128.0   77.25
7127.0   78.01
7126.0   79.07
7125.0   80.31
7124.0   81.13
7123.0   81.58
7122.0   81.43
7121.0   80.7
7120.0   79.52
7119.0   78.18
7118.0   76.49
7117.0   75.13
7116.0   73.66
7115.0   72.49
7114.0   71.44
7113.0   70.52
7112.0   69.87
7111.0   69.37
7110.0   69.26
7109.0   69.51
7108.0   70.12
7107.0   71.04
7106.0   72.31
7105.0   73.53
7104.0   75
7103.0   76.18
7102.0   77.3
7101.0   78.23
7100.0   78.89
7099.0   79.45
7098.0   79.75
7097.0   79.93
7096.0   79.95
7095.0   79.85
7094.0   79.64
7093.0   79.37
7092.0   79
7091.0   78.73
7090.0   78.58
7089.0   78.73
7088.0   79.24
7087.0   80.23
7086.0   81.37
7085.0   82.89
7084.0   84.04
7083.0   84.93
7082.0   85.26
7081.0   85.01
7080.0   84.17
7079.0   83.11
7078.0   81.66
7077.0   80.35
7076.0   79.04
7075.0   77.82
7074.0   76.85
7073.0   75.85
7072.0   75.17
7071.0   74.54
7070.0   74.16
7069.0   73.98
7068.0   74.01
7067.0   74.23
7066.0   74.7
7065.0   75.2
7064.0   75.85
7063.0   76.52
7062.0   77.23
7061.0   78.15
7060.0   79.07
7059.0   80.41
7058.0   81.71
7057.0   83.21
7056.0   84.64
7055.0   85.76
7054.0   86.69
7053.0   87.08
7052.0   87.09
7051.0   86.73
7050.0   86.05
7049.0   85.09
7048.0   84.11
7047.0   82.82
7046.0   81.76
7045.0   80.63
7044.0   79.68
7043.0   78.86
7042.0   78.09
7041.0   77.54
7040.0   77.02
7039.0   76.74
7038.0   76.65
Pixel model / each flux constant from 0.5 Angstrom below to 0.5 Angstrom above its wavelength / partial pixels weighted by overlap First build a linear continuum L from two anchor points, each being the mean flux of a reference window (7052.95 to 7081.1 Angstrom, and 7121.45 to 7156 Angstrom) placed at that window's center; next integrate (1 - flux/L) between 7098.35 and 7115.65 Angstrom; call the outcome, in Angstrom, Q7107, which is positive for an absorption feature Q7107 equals 1.14 Angstrom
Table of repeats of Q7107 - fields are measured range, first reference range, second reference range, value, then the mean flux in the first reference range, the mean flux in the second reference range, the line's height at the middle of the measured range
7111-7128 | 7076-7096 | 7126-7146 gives 0.7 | 81.3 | 79.1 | 79.8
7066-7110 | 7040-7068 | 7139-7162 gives 0.6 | 80.9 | 75.9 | 79.1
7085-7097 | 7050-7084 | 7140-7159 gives -0.1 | 80.2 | 75.5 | 78.8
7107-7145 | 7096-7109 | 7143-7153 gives -1.3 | 75.9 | 73.7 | 74.8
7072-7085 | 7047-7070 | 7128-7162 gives -0.2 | 80.7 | 77.5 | 79.9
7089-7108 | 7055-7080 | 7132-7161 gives 0.1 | 78.1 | 77.4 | 77.8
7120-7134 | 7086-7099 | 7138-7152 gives -0.5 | 79.5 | 75.4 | 76.8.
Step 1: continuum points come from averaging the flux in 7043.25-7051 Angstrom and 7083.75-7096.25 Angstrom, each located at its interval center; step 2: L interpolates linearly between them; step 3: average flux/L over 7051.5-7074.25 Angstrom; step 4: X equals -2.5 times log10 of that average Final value 0.042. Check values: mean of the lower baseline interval 83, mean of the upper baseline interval 80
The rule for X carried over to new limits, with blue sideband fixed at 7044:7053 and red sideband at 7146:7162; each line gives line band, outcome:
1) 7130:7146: -0.04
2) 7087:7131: 0.03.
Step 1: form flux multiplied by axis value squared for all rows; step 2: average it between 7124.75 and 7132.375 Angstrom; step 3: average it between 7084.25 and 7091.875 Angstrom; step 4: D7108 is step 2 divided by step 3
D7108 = 0.99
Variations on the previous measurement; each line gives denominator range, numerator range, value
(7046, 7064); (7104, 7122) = 0.90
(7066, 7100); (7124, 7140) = 1.03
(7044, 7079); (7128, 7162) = 0.99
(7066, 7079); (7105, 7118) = 0.94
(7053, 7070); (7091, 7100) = 1.02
